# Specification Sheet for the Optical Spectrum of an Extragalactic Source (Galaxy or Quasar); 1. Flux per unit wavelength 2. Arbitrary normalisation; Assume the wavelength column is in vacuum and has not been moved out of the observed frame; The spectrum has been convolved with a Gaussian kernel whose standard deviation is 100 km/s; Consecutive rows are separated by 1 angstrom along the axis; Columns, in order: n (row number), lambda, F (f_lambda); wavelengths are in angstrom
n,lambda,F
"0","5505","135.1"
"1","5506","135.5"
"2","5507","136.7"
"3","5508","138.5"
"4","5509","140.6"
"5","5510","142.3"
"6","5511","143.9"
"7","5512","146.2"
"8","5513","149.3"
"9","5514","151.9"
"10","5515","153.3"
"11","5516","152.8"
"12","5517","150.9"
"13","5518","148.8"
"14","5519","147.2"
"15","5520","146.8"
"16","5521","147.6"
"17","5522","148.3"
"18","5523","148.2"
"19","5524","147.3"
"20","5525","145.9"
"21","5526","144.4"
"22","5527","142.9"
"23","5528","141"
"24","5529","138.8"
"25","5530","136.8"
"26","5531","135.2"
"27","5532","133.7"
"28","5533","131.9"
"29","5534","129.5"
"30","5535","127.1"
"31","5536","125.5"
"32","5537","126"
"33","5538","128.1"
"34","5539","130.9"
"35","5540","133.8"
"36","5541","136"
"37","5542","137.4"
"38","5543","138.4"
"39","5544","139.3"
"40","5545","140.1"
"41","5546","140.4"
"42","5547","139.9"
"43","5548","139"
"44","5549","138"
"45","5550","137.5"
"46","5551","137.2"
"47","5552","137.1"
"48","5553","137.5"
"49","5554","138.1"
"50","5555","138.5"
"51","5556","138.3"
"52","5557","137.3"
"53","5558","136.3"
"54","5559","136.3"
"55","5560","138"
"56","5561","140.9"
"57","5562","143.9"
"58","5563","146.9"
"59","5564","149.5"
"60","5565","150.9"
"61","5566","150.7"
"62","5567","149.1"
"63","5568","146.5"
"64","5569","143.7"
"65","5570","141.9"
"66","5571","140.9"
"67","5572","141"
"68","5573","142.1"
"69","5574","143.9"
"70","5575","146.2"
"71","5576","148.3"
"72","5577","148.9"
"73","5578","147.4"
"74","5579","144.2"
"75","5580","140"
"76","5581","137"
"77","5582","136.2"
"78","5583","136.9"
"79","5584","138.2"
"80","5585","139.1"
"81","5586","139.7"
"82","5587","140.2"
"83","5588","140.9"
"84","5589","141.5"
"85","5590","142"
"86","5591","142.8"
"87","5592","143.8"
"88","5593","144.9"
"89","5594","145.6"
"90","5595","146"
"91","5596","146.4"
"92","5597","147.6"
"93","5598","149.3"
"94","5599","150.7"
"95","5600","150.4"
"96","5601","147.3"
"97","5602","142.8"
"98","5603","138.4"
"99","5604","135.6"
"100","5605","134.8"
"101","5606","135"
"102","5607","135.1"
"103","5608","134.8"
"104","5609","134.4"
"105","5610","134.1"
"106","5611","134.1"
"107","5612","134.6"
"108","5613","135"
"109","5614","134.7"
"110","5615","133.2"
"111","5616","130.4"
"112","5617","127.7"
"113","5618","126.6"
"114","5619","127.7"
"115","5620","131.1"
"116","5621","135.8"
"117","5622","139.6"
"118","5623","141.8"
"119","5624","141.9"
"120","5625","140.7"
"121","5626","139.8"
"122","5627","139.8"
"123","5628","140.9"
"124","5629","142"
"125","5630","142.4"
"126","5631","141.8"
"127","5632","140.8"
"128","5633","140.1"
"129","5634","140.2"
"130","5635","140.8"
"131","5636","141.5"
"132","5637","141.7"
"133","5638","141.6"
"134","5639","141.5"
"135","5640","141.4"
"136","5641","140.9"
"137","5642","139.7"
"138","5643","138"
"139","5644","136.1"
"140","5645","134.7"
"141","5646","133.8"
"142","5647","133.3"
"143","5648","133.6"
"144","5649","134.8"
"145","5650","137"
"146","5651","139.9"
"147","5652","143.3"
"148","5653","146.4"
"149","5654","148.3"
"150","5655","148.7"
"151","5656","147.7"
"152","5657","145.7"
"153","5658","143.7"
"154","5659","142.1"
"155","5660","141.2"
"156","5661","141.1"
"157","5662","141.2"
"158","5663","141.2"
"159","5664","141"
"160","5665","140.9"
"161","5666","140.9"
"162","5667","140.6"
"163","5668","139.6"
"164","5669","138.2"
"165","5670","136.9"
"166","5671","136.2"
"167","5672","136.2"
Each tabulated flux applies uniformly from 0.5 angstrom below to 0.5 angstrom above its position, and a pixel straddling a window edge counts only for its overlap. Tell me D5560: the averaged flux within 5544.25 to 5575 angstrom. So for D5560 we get 141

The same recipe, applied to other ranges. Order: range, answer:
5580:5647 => 139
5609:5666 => 139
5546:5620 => 140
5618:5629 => 138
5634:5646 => 140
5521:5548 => 137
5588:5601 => 146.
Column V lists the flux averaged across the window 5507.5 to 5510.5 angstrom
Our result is 140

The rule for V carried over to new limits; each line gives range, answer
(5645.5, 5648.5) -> 134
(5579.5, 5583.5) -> 138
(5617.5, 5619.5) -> 127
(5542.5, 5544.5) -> 139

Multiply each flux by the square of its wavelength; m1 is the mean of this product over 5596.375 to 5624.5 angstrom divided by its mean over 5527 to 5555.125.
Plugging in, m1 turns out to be 1.04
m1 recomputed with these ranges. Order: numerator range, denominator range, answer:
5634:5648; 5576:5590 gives 1.00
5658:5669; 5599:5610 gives 1.03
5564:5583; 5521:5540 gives 1.07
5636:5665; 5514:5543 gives 1.05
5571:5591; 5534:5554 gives 1.06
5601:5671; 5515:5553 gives 1.03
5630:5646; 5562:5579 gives 0.98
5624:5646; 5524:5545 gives 1.07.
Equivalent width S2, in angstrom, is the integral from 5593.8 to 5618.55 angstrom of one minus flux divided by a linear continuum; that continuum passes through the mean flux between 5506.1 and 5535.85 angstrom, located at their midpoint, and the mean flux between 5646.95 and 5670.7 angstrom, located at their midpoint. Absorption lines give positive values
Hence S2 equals 0.6 angstrom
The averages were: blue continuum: 143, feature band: 138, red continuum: 141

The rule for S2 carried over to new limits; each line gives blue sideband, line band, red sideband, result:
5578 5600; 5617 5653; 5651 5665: 1.3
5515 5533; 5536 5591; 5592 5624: 0.5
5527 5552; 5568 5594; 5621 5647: -0.9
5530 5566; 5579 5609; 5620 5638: -0.5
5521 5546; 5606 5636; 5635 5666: 0.7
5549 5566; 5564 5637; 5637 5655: -0.4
